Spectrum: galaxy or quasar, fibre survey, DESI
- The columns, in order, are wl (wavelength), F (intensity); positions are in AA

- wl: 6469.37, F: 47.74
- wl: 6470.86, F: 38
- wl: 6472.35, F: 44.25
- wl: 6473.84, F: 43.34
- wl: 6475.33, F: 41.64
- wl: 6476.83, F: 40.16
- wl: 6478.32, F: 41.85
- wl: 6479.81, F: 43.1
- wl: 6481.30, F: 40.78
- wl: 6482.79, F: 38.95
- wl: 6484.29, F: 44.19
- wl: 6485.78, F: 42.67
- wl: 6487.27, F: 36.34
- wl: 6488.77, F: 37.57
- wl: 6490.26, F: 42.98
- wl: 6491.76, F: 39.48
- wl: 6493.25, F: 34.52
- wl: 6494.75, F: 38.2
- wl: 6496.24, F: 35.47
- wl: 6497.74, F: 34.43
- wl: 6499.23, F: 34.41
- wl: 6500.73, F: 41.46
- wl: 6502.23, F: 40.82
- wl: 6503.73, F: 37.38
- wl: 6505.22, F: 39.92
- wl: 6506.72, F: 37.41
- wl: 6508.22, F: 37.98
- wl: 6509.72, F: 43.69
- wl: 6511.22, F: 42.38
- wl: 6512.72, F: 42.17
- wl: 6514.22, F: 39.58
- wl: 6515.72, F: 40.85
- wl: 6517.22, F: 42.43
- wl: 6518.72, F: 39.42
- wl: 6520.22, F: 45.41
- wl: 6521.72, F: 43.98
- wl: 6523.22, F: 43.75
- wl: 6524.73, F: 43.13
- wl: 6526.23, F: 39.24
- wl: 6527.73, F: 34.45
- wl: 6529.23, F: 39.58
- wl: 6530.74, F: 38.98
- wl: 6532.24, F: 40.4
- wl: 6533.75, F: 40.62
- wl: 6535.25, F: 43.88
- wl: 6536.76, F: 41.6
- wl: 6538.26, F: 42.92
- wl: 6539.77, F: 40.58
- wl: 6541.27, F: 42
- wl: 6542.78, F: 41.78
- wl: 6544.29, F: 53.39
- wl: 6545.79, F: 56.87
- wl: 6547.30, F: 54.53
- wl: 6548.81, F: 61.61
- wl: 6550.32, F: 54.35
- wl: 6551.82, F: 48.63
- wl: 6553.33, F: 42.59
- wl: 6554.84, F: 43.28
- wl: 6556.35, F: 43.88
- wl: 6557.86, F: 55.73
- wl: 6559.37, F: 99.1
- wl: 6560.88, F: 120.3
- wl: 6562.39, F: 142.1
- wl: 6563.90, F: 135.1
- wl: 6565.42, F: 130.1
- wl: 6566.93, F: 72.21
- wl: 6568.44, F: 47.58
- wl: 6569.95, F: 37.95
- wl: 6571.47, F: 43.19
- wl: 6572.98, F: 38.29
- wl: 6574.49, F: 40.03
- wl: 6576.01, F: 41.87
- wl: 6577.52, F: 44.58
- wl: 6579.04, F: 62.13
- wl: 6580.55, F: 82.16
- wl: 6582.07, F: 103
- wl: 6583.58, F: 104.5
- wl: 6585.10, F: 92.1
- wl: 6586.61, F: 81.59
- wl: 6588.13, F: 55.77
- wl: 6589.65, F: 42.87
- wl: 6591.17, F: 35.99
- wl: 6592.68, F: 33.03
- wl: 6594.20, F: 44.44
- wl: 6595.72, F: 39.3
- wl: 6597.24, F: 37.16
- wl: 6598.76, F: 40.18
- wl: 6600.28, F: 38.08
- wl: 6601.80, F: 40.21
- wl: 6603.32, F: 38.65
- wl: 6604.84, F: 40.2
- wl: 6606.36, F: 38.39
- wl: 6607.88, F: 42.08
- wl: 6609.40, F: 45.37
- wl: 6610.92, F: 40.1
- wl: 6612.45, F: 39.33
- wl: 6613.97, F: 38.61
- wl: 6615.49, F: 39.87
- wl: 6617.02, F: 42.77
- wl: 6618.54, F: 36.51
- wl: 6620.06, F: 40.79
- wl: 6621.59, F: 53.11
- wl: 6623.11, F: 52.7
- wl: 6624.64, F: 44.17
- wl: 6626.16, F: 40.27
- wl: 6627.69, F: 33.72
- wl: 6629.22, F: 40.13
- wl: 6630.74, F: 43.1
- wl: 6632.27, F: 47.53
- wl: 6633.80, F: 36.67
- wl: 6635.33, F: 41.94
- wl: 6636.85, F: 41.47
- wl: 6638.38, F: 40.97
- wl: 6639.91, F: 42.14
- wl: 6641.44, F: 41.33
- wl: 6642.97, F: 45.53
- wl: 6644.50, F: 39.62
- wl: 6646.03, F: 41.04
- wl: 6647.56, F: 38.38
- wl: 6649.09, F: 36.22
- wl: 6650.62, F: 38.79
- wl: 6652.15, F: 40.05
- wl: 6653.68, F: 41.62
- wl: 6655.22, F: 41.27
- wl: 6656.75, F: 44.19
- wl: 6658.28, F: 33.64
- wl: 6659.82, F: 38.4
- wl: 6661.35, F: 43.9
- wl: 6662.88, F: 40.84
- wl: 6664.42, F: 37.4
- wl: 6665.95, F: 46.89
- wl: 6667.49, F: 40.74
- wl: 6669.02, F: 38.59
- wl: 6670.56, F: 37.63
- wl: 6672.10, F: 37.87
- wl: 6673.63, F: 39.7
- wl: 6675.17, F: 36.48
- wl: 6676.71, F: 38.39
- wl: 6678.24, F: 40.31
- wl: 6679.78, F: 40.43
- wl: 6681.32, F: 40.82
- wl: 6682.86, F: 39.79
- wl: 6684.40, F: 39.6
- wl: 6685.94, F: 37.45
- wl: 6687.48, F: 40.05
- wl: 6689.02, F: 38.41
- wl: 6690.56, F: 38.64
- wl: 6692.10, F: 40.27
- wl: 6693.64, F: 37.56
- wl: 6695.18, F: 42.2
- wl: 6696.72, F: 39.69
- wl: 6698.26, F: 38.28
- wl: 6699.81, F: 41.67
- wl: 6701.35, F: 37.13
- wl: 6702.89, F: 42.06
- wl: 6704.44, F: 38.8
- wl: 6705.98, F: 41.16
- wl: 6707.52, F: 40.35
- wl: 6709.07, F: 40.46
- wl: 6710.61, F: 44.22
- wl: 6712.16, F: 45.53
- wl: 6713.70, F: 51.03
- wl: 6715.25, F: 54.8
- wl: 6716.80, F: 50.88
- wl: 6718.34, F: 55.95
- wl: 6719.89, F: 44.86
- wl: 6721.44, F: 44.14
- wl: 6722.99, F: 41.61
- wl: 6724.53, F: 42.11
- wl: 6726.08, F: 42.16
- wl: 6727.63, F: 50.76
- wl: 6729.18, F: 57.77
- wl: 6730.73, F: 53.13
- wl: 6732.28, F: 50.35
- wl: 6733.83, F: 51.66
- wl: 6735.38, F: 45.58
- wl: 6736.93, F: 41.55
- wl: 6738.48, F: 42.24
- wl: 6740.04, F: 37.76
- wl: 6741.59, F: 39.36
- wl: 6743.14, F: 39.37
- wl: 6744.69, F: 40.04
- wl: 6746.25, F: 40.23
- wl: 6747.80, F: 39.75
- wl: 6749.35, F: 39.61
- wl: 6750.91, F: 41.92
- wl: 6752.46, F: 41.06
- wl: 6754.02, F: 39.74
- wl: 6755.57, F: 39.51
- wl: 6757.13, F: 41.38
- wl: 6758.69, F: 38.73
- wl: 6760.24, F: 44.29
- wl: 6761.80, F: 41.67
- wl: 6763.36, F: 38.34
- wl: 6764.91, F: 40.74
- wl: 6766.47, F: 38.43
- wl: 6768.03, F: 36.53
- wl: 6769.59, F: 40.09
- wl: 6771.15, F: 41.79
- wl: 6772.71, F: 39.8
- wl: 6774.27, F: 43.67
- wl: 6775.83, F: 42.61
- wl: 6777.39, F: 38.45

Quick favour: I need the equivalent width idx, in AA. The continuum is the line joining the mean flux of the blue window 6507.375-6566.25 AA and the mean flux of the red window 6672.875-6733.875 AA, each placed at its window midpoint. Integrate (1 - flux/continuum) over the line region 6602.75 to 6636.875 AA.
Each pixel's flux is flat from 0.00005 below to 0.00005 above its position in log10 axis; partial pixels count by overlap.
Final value 5.1 AA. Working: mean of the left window 54.7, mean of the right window 43.2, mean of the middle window 41.7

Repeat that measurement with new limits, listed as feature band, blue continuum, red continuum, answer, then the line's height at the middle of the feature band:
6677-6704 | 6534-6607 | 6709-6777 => 4.7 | 48.1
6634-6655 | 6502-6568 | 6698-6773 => 3.2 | 47.9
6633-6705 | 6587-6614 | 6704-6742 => 6.5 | 43.9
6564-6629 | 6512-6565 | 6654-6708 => -3.9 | 48.3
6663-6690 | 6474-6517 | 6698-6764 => 2.0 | 42.7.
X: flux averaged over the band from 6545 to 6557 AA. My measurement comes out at 50.8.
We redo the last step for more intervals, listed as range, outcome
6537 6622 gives 56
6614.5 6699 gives 40.5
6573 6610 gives 52.4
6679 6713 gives 40.2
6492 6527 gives 39.9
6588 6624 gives 41.2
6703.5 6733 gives 46.8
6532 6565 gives 62.2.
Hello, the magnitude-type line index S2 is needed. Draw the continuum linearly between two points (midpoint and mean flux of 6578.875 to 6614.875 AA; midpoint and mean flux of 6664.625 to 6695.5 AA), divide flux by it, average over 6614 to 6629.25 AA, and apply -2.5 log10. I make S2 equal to 0.144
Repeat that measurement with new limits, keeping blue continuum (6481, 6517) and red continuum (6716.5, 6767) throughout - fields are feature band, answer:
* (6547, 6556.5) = -0.24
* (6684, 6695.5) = 0.09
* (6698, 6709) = 0.07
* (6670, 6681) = 0.10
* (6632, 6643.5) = 0.00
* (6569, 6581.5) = -0.21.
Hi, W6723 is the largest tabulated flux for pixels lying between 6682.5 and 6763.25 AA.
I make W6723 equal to 57.77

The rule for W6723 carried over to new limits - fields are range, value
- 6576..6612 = 104.5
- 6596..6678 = 53.11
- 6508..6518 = 43.69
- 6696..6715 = 51.03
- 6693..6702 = 42.2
